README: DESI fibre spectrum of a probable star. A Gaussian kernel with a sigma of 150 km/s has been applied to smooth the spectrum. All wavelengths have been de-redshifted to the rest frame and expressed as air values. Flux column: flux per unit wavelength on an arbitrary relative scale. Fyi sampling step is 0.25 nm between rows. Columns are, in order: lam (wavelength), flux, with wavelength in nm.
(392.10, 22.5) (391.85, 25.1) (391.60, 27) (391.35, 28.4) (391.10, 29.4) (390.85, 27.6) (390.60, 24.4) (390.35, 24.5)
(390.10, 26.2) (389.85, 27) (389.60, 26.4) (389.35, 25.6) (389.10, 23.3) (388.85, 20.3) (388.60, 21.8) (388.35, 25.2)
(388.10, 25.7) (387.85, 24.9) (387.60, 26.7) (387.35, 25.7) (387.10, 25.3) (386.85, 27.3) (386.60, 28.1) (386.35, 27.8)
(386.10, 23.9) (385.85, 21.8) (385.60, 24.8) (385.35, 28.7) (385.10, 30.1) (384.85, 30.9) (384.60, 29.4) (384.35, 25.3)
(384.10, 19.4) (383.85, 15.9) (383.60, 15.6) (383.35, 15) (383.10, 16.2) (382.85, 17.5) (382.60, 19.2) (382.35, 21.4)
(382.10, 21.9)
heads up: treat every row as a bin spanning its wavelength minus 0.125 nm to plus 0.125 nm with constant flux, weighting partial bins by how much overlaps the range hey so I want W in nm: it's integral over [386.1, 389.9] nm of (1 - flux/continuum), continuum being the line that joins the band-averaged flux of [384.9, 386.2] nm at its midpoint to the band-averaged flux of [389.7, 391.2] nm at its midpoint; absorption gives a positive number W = 0.144 nm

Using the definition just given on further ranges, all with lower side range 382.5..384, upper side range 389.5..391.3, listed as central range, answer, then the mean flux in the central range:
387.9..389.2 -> 0.03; 23.4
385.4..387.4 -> -0.45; 25.7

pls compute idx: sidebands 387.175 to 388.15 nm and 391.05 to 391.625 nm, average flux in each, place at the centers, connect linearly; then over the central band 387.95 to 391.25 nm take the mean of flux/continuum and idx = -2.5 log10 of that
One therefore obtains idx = 0.080 mag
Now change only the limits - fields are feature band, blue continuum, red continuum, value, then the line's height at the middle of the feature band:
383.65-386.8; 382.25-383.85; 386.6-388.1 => -0.16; 21.8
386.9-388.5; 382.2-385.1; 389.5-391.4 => -0.05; 24.4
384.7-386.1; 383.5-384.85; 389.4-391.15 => -0.18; 23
